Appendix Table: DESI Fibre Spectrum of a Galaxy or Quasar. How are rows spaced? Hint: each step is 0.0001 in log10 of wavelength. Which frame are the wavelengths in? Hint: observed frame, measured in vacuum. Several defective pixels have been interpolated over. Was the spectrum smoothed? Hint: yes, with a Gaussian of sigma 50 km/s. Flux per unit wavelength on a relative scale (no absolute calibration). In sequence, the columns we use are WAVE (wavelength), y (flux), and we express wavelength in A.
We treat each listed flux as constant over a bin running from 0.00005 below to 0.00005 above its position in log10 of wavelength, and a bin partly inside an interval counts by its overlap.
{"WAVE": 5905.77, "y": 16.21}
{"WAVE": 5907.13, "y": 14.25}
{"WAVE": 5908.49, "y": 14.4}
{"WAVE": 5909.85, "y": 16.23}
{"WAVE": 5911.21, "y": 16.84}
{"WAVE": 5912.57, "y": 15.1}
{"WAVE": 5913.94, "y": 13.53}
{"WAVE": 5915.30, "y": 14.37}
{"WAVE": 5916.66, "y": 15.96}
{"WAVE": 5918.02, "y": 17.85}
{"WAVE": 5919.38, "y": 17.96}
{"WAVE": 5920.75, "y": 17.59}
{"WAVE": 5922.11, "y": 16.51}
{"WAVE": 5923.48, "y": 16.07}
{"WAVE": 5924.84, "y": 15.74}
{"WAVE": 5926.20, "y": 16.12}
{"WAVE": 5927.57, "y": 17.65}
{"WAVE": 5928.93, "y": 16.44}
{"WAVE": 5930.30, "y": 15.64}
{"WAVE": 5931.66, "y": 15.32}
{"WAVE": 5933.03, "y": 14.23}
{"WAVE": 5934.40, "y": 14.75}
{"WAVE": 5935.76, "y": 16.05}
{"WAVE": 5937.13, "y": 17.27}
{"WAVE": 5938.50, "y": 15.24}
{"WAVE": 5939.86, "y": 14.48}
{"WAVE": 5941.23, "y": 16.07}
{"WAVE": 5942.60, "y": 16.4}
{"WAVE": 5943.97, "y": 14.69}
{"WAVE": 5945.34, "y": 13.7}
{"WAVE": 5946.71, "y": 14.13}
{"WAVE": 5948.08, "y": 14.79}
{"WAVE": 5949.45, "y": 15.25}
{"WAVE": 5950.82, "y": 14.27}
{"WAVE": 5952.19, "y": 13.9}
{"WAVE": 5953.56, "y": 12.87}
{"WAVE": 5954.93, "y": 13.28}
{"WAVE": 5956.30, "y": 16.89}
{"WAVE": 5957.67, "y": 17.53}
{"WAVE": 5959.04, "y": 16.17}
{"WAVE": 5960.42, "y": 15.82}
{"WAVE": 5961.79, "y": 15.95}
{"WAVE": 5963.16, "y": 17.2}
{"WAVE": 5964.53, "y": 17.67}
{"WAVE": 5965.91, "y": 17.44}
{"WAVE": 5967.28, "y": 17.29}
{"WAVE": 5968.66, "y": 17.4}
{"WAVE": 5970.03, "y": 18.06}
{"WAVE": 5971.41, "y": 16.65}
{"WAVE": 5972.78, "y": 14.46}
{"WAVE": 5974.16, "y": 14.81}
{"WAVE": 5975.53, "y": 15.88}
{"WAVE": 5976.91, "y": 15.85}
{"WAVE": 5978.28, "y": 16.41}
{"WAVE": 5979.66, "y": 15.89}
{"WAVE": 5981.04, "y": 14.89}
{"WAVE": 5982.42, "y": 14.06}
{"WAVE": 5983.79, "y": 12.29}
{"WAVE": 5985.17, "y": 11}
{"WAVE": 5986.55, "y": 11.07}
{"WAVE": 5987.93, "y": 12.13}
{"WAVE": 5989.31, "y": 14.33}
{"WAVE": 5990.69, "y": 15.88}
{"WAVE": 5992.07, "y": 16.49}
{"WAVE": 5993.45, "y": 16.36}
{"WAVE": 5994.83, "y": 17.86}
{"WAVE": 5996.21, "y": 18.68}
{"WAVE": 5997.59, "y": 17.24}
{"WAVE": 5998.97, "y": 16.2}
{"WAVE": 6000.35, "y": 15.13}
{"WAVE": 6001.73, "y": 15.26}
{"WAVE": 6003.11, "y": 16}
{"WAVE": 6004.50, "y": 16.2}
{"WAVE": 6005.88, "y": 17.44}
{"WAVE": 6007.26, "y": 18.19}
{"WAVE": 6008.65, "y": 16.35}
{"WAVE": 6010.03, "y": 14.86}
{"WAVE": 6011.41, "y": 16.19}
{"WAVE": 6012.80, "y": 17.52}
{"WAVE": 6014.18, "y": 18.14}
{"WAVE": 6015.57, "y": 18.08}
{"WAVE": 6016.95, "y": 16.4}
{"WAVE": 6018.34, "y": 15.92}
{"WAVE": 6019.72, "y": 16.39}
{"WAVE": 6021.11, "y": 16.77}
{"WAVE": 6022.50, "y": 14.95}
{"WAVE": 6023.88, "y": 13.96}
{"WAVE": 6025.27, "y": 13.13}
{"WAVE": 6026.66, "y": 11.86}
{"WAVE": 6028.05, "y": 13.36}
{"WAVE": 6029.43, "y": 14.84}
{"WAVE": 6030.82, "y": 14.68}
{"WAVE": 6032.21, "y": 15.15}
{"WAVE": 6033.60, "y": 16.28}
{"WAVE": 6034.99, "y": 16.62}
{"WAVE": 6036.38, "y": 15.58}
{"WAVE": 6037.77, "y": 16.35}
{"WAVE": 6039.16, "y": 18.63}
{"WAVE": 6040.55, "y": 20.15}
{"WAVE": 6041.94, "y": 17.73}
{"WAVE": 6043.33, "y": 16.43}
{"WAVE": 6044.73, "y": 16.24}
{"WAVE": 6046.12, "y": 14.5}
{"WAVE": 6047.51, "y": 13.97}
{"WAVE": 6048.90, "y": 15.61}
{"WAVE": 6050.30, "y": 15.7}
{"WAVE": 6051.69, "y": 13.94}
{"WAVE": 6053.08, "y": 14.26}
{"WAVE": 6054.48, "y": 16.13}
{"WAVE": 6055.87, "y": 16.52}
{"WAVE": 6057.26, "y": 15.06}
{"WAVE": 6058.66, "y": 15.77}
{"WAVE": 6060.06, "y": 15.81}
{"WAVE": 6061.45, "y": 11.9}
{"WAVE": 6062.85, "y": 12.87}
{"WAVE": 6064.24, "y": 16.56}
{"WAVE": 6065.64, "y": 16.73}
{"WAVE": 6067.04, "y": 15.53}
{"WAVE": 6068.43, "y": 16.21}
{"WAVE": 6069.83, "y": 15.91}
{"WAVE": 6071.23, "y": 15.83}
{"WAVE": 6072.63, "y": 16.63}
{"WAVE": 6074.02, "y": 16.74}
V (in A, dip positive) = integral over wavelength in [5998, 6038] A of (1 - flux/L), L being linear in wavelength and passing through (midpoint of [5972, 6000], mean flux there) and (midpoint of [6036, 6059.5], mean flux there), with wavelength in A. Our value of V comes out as -0.5 A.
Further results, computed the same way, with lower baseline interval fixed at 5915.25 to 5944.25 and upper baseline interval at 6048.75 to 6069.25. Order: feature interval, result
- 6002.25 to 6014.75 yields -0.94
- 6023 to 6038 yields 0.73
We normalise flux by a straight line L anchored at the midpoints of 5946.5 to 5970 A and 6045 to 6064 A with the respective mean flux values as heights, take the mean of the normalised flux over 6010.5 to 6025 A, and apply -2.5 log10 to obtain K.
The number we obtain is -0.07 mag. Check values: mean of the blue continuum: 15.9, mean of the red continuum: 14.9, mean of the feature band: 16.3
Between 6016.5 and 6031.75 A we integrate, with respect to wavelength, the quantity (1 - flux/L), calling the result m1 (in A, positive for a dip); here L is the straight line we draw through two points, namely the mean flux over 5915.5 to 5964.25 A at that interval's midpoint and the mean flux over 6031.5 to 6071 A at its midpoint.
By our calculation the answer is 1.01 A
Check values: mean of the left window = 15.7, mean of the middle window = 14.7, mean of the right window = 15.8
